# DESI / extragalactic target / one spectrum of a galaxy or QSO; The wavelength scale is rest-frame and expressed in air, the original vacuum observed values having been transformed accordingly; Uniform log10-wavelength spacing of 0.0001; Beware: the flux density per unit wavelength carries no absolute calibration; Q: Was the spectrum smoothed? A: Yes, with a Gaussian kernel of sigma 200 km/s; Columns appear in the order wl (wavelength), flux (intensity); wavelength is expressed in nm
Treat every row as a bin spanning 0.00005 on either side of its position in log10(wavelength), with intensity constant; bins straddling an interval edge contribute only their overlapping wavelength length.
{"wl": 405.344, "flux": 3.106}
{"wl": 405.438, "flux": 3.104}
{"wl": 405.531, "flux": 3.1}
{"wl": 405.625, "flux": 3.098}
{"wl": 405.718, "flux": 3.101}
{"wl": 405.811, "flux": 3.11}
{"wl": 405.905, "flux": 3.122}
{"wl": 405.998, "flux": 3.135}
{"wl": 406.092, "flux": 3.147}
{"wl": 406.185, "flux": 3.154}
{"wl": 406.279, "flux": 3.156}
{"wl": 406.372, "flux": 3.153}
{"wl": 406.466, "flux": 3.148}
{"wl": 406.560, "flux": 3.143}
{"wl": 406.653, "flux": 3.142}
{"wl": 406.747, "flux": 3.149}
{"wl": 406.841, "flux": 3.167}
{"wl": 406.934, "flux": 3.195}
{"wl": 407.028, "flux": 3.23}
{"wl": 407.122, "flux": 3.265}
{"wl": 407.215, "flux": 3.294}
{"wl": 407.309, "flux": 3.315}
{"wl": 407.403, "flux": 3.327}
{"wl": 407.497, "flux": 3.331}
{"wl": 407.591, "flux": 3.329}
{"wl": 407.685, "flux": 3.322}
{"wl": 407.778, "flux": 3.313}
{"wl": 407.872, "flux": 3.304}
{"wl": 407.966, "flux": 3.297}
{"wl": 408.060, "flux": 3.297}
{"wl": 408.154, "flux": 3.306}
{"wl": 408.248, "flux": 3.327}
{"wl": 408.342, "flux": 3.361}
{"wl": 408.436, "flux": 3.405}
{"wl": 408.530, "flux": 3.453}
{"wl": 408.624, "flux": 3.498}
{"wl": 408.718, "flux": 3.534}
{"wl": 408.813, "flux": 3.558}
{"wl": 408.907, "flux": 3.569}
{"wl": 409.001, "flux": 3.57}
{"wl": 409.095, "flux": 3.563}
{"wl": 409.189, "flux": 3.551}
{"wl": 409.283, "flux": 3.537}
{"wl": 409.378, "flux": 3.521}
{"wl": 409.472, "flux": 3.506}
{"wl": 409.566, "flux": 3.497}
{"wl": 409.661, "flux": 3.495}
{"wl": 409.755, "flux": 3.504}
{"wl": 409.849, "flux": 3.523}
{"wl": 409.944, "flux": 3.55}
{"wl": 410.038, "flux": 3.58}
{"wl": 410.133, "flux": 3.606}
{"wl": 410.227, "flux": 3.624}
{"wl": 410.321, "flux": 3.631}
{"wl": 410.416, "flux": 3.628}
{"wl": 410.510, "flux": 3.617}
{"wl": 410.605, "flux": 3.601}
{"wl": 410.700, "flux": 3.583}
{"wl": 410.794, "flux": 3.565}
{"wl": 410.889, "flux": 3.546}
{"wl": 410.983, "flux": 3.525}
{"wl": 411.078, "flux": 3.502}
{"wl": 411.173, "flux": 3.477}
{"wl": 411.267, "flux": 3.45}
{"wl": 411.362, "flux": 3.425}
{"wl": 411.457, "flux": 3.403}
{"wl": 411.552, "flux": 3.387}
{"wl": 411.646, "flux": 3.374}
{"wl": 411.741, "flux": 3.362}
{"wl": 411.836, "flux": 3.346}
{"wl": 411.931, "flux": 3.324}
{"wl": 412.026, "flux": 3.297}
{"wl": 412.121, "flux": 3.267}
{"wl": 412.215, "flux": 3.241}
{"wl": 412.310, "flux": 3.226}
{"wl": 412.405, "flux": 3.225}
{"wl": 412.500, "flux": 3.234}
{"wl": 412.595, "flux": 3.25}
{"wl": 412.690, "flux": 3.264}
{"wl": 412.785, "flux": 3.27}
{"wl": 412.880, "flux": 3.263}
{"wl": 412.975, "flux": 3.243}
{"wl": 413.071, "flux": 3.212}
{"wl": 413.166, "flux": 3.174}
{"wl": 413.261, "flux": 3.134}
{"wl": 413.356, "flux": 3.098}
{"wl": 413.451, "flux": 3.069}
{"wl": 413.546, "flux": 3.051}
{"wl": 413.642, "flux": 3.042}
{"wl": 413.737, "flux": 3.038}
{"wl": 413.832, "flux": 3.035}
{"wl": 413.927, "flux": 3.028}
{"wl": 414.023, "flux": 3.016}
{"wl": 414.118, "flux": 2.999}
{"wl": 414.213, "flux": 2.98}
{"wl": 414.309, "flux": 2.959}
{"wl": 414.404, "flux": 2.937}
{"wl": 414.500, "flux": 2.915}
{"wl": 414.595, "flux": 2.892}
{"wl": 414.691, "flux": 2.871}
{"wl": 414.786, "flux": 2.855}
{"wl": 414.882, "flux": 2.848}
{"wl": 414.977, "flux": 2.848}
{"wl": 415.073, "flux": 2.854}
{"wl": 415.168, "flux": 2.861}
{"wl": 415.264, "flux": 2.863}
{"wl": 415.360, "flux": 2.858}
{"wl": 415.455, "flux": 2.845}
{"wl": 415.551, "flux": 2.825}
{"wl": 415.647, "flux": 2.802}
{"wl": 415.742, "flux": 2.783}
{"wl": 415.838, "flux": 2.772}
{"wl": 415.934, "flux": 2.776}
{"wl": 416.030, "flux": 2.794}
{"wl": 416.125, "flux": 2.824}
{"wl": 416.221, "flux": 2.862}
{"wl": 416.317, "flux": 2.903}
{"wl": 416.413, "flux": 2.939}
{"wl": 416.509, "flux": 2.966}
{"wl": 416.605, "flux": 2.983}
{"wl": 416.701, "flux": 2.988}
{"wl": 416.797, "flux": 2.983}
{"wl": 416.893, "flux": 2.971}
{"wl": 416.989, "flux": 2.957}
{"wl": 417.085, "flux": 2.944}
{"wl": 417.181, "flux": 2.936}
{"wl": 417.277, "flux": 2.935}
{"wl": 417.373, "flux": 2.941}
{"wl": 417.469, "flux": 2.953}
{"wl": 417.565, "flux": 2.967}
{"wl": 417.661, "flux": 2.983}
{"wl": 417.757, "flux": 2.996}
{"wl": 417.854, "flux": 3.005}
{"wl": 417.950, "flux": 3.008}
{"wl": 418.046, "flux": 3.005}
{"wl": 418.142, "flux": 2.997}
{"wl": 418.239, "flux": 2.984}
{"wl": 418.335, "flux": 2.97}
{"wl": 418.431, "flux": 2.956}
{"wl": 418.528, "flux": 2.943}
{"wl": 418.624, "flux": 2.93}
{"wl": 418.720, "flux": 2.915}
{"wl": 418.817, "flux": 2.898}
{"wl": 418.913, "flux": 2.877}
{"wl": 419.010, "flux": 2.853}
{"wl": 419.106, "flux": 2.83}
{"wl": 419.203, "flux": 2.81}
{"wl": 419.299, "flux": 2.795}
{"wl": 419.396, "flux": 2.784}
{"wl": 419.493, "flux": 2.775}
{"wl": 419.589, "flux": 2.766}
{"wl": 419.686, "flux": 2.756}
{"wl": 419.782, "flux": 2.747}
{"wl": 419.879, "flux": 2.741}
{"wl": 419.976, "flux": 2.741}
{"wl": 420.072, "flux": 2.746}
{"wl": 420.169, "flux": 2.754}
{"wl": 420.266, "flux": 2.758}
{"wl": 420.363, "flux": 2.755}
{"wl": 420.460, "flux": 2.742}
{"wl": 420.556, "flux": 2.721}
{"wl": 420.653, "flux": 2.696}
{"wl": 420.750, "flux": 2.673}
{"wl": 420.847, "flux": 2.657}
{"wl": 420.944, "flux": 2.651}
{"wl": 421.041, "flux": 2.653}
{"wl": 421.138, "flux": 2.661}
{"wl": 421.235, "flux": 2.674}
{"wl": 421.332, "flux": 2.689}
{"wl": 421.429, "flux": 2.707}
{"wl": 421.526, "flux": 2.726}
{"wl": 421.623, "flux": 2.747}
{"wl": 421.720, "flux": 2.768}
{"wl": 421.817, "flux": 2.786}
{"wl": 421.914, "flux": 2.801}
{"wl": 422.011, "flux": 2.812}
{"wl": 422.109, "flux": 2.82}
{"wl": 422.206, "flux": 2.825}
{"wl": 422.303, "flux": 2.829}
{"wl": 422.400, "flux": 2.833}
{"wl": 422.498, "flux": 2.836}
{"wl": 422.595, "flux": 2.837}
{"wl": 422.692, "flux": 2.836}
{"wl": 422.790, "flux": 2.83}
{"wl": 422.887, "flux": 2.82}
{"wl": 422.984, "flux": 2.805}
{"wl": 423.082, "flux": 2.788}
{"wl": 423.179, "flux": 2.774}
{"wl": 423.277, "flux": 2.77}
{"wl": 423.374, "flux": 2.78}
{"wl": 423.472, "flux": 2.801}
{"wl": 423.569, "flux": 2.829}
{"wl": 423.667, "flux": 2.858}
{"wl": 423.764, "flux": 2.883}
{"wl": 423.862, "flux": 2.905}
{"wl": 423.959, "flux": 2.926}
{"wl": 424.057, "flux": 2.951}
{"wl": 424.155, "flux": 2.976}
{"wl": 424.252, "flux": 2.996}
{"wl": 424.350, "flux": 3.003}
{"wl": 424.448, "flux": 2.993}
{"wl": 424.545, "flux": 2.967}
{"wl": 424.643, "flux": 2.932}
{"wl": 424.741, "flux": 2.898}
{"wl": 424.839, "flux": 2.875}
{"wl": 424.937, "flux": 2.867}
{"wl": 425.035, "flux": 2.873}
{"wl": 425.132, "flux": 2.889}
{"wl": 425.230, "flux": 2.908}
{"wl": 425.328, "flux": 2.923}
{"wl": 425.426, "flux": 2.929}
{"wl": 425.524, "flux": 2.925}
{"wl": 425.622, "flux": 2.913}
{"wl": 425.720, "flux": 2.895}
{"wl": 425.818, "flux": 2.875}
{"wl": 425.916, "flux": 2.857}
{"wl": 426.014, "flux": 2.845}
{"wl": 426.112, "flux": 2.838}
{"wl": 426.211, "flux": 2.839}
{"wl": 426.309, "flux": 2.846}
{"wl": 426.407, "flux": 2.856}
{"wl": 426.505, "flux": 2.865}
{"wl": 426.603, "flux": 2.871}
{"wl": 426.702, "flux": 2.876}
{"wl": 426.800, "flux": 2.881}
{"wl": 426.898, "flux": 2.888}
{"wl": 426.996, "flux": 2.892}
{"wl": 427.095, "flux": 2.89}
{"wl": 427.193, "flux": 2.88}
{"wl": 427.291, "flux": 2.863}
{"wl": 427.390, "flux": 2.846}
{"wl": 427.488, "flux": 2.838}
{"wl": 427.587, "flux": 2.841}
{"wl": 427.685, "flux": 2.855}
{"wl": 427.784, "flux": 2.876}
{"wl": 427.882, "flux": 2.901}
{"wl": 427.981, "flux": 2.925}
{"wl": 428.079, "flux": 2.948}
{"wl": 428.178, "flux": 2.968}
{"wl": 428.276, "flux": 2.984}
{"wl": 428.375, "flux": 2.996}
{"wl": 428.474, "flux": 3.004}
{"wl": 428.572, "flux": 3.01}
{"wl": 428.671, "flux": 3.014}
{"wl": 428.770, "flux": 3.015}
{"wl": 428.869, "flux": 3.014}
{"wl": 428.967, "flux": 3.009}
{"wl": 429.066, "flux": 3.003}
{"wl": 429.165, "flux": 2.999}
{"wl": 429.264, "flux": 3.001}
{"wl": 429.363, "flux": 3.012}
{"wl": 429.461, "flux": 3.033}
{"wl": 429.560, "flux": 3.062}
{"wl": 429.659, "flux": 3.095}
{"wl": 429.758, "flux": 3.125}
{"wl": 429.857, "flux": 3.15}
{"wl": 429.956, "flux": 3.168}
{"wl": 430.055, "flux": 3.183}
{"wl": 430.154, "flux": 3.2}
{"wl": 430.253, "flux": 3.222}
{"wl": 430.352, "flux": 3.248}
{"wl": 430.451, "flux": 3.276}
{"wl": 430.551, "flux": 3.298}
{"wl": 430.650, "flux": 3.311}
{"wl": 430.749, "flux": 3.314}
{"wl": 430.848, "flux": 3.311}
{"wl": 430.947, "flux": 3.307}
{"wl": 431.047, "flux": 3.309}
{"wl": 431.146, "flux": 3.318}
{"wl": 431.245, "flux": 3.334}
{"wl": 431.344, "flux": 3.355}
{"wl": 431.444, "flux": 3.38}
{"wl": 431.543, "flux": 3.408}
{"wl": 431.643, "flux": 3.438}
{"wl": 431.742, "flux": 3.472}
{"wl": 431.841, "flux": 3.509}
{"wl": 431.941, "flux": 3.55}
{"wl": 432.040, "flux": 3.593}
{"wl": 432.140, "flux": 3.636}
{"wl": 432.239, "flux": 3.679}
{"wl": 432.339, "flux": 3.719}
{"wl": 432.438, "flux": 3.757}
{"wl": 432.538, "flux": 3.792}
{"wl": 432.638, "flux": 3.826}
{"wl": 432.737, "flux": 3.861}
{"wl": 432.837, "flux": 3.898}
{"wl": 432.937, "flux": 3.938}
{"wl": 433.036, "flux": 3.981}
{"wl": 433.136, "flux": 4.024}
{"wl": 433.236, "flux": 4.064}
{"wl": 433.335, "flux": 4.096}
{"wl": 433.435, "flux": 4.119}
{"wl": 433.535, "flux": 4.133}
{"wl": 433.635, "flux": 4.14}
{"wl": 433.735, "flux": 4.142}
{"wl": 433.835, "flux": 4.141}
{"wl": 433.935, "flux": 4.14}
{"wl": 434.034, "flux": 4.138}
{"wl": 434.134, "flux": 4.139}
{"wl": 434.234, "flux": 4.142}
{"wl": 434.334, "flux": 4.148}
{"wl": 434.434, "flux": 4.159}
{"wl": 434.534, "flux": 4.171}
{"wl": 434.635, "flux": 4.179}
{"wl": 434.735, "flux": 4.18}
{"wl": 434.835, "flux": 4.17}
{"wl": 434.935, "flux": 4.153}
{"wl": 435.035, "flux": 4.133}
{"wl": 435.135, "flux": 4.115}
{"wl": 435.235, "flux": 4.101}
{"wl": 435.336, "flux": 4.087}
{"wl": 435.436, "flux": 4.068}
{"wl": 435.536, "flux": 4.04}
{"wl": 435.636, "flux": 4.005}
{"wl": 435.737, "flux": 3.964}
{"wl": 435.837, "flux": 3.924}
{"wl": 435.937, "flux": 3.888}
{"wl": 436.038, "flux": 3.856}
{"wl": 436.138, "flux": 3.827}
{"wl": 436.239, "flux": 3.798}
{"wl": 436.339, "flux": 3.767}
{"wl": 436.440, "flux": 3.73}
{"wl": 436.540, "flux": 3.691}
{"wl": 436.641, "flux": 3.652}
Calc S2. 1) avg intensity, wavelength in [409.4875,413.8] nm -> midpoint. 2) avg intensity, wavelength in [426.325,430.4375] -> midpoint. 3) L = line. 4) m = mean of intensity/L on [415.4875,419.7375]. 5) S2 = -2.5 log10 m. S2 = 0.12 mag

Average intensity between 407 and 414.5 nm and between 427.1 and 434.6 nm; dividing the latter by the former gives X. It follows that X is 1.0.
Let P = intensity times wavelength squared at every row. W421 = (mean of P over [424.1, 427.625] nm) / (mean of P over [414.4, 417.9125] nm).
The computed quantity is 1.0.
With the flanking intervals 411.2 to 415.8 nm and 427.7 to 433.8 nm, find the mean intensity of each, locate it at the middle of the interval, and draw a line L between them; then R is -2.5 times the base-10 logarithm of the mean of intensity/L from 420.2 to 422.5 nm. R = 0.178 mag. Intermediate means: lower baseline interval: 3.1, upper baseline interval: 3.38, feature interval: 2.74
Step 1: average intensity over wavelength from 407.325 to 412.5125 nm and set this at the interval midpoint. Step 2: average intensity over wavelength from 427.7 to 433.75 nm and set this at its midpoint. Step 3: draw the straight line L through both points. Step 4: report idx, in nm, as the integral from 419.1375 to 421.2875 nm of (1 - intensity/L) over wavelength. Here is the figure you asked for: 0.43 nm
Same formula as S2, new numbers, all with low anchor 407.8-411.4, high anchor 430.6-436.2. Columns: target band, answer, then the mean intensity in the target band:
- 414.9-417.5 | 0.24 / 2.89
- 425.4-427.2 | 0.29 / 2.88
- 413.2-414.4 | 0.17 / 3.04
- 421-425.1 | 0.29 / 2.83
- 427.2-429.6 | 0.27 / 2.96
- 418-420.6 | 0.27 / 2.84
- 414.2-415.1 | 0.23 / 2.89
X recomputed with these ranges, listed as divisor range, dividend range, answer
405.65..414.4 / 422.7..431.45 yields 0.90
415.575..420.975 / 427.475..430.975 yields 1.07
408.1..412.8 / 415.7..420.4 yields 0.83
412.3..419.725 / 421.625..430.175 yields 0.98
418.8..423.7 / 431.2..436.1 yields 1.41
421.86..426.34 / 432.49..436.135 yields 1.41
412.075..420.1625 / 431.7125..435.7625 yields 1.35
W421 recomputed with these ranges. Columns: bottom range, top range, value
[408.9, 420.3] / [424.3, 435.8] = 1.17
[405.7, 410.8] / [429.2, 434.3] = 1.18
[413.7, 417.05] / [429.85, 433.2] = 1.30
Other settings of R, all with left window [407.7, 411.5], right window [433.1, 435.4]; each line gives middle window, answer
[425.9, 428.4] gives 0.34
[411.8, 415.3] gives 0.17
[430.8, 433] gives 0.14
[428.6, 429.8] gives 0.30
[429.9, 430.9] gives 0.23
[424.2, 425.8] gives 0.31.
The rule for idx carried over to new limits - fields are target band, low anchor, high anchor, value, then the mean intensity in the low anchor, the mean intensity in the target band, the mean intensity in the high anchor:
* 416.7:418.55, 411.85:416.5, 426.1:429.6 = 0.014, 3.02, 2.97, 2.93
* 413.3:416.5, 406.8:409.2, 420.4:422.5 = 0.143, 3.37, 2.91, 2.74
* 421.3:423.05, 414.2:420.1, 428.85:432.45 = 0.139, 2.89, 2.8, 3.29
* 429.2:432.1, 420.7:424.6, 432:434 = 0.322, 2.81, 3.28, 3.94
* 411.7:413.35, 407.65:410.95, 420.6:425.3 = 0.043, 3.5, 3.25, 2.82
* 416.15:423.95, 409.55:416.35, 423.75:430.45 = 0.589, 3.19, 2.84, 2.96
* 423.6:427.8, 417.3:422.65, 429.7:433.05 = 0.330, 2.82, 2.89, 3.46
